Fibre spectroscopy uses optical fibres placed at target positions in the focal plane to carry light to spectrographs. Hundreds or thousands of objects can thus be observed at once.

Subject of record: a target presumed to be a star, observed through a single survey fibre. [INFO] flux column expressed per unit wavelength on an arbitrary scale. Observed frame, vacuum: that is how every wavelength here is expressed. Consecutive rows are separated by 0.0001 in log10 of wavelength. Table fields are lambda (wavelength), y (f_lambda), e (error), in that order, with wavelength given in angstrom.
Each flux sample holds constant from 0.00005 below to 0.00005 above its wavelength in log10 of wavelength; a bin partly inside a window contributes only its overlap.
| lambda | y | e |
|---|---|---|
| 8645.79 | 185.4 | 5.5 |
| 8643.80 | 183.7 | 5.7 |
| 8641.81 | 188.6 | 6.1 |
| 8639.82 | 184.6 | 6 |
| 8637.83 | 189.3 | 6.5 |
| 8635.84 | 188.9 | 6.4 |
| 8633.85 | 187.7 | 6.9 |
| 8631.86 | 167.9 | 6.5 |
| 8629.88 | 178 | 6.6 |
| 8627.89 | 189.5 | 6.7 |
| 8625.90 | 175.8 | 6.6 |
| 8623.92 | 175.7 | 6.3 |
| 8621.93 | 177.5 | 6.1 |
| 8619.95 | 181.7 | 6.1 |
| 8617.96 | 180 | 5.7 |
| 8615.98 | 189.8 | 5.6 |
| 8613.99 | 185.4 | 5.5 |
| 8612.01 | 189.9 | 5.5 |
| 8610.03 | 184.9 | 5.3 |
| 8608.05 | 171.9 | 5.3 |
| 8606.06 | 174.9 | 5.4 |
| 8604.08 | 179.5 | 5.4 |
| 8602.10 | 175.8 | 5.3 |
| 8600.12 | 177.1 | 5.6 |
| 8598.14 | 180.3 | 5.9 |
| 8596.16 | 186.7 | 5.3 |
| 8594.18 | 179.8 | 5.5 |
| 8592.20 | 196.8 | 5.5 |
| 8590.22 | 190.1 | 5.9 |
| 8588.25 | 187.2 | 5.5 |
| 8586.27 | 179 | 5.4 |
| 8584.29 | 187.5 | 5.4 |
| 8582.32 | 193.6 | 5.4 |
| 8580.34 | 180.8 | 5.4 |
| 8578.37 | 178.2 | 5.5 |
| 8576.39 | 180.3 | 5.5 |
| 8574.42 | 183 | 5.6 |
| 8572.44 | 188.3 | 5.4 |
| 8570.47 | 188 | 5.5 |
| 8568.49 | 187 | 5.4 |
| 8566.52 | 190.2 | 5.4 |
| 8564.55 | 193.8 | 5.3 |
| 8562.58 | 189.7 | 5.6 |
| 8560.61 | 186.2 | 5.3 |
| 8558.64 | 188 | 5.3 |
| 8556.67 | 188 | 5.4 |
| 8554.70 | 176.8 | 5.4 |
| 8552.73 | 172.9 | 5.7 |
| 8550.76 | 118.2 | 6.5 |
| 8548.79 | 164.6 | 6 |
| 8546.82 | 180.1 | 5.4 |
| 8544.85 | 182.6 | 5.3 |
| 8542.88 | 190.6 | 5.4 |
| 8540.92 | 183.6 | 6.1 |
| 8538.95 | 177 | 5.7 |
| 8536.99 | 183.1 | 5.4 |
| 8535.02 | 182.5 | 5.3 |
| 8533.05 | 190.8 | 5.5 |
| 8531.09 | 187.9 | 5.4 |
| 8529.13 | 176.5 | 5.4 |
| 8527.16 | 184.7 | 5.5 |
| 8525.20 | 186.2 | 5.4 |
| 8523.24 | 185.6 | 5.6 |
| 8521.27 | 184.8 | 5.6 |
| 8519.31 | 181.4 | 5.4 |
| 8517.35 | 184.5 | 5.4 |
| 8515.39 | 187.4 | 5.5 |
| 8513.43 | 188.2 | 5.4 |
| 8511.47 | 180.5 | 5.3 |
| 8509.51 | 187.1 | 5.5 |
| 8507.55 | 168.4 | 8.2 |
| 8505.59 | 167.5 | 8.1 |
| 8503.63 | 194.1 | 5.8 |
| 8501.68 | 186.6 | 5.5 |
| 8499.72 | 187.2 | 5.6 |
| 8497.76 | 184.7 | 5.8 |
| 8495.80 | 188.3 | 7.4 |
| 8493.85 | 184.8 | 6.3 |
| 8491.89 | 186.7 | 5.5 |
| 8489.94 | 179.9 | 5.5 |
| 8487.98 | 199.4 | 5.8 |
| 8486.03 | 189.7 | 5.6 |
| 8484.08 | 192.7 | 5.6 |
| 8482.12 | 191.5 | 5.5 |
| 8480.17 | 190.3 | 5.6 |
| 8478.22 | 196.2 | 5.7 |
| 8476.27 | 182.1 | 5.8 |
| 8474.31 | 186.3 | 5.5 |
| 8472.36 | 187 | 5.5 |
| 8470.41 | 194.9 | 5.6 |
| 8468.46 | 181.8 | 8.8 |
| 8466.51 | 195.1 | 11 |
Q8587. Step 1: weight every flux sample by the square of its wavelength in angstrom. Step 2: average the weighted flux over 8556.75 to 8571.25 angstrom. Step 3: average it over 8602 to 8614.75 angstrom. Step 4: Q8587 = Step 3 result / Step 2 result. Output 0.97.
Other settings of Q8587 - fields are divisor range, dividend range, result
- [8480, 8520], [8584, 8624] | 1.01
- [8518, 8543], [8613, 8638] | 1.01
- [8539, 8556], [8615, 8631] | 1.07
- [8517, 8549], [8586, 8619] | 1.02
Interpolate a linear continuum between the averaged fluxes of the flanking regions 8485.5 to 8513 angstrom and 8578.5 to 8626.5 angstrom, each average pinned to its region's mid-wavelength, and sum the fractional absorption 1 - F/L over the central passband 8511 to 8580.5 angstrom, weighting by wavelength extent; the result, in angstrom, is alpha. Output 0.63 angstrom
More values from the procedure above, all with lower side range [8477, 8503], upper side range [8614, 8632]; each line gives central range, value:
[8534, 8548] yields 0.2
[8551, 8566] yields 0.2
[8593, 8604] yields 0.1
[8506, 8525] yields 0.5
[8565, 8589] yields -0.3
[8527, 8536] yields 0.1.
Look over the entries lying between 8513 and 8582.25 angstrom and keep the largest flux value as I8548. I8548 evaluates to 193.8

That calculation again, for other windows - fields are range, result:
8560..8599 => 196.8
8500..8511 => 194.1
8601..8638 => 189.9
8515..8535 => 190.8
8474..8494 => 199.4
